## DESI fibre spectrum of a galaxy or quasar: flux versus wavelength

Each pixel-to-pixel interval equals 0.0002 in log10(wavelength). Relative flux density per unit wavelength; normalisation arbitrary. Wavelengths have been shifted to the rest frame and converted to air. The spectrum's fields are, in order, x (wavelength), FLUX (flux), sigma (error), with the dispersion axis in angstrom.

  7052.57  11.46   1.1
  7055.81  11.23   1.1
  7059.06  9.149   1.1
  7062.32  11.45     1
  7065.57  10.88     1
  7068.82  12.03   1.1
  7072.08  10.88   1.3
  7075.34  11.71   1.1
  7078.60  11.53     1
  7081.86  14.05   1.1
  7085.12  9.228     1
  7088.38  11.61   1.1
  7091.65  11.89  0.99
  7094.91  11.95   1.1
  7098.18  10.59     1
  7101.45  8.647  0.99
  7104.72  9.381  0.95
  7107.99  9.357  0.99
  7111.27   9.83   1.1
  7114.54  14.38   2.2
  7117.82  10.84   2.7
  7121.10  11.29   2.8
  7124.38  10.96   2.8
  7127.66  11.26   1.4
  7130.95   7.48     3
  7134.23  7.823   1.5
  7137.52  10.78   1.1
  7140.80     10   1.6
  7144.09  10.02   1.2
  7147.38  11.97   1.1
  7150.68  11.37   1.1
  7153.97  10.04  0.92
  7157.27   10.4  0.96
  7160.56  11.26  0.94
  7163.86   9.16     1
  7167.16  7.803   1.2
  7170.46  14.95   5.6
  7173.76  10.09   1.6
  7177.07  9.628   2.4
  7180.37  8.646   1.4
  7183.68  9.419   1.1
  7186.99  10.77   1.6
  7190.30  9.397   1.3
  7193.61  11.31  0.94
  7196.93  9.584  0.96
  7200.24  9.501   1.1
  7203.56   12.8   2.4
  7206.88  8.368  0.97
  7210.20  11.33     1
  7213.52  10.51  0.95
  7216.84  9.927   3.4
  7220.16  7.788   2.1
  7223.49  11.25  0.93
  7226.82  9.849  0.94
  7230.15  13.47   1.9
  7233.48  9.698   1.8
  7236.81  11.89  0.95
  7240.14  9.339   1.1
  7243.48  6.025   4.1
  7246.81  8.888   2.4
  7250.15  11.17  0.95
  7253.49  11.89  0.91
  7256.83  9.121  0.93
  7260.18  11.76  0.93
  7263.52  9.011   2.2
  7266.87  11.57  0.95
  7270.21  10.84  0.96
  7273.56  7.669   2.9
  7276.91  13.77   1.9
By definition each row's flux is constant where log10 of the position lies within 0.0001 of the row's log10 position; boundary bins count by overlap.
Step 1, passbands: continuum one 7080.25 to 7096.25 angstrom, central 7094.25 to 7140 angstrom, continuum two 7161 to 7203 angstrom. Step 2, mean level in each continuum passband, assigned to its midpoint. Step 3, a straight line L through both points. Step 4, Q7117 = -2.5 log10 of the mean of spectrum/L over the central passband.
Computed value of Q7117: 0.10 mag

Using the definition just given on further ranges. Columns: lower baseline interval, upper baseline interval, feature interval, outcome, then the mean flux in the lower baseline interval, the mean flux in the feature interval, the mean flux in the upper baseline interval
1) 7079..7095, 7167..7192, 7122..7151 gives 0.08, 11.7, 10.2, 10.2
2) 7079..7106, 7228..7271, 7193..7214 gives 0.01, 11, 10.4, 10.3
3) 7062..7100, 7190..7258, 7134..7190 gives 0.05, 11.5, 10.3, 10.2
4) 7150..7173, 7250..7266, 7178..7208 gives 0.07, 10.7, 10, 10.6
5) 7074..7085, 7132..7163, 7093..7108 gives 0.14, 12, 10.1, 10.3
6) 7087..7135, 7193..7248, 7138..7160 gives -0.03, 10.5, 10.7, 10.1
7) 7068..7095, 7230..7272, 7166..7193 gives 0.07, 11.6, 10.2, 10.2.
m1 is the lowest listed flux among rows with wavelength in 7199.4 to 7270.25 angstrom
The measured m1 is 6.025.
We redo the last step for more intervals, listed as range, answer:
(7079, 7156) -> 7.48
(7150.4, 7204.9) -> 7.803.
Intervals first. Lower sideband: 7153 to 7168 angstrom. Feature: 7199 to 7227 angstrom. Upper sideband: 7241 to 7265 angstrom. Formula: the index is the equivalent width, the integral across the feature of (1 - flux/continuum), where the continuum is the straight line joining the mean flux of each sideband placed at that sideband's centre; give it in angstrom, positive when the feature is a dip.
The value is -1.2 angstrom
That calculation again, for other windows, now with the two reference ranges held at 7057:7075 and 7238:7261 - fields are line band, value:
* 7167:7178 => -0.90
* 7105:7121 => -0.53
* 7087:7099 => -0.90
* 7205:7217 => -0.16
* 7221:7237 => -1.86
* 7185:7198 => -0.22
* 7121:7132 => 0.30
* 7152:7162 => -0.24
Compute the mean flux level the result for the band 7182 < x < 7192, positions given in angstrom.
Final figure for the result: 9.86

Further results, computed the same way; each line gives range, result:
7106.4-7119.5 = 11.1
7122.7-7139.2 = 9.67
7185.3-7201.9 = 10.1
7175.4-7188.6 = 9.61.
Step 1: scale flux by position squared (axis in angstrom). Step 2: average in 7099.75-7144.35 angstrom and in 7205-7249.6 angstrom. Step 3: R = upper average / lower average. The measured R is 1.01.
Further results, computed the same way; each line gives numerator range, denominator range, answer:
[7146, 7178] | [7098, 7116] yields 1.05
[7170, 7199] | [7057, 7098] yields 0.93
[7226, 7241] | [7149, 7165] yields 1.07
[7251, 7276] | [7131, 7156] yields 1.06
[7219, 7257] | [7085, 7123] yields 0.97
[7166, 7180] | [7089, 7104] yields 1.00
